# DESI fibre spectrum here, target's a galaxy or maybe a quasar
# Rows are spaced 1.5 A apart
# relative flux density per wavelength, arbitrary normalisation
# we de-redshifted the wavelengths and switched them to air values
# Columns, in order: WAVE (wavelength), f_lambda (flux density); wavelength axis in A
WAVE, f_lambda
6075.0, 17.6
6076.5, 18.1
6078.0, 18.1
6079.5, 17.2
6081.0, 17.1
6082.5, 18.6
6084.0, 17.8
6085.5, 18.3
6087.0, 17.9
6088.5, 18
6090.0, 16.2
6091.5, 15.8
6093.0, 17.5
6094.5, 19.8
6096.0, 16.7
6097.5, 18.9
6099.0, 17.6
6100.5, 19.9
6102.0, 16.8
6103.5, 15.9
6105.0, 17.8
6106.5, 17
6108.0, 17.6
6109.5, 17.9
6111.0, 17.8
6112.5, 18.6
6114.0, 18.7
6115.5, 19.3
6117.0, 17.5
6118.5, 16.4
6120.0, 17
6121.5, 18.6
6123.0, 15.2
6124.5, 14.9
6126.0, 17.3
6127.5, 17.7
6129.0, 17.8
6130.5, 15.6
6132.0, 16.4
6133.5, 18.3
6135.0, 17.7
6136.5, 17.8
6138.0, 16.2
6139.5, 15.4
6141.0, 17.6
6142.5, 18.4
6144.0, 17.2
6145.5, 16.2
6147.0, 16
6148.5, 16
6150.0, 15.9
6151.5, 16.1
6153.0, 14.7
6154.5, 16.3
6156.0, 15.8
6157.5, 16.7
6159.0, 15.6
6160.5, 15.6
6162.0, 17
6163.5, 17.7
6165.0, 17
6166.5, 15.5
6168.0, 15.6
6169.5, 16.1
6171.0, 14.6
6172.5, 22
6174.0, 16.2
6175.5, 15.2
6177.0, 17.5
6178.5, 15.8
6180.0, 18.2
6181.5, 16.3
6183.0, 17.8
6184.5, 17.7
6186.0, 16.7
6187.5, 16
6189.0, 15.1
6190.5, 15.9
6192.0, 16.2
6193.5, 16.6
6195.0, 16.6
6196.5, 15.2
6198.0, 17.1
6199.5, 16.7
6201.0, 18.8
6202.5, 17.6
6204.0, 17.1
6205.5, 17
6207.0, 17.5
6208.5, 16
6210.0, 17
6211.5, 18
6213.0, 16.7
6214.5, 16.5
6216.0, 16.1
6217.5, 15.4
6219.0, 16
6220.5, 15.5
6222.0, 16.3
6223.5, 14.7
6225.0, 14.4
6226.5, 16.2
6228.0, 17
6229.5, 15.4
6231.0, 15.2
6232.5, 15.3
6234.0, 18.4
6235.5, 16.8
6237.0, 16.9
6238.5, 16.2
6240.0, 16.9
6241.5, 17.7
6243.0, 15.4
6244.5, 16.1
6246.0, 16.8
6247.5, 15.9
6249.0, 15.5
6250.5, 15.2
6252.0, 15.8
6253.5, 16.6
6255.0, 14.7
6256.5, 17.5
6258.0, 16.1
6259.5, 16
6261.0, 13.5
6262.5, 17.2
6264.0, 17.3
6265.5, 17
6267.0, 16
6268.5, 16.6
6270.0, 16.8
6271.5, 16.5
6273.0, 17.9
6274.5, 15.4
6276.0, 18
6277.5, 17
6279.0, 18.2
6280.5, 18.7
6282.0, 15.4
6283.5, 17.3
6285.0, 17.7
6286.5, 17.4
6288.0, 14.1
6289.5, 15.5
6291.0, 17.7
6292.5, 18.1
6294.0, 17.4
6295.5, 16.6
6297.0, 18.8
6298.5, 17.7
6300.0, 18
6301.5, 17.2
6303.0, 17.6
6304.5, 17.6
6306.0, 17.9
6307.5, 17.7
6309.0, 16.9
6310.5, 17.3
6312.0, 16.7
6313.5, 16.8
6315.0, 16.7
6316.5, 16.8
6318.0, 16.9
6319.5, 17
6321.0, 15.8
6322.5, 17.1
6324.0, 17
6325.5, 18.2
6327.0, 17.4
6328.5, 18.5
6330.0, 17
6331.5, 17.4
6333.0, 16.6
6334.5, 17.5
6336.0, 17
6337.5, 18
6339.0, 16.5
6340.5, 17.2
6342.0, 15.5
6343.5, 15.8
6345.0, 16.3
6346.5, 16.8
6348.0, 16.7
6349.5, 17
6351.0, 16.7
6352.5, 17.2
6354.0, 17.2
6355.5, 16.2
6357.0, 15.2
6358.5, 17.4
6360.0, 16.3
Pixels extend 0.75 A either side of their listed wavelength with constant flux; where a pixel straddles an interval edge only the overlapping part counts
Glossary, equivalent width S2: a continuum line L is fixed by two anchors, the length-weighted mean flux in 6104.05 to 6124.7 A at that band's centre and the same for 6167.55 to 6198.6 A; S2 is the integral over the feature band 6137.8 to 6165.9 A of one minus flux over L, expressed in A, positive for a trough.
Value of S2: 1.0 A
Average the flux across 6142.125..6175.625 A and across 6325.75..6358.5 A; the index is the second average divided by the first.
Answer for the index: 1.0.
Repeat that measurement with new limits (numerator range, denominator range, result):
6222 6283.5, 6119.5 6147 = 0.97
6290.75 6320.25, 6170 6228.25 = 1.05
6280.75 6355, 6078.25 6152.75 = 0.99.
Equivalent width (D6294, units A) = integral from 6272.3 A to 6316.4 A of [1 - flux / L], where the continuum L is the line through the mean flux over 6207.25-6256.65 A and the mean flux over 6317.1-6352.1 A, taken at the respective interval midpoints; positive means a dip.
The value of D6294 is -1.48 A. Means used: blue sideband 16.2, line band 17.2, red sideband 17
